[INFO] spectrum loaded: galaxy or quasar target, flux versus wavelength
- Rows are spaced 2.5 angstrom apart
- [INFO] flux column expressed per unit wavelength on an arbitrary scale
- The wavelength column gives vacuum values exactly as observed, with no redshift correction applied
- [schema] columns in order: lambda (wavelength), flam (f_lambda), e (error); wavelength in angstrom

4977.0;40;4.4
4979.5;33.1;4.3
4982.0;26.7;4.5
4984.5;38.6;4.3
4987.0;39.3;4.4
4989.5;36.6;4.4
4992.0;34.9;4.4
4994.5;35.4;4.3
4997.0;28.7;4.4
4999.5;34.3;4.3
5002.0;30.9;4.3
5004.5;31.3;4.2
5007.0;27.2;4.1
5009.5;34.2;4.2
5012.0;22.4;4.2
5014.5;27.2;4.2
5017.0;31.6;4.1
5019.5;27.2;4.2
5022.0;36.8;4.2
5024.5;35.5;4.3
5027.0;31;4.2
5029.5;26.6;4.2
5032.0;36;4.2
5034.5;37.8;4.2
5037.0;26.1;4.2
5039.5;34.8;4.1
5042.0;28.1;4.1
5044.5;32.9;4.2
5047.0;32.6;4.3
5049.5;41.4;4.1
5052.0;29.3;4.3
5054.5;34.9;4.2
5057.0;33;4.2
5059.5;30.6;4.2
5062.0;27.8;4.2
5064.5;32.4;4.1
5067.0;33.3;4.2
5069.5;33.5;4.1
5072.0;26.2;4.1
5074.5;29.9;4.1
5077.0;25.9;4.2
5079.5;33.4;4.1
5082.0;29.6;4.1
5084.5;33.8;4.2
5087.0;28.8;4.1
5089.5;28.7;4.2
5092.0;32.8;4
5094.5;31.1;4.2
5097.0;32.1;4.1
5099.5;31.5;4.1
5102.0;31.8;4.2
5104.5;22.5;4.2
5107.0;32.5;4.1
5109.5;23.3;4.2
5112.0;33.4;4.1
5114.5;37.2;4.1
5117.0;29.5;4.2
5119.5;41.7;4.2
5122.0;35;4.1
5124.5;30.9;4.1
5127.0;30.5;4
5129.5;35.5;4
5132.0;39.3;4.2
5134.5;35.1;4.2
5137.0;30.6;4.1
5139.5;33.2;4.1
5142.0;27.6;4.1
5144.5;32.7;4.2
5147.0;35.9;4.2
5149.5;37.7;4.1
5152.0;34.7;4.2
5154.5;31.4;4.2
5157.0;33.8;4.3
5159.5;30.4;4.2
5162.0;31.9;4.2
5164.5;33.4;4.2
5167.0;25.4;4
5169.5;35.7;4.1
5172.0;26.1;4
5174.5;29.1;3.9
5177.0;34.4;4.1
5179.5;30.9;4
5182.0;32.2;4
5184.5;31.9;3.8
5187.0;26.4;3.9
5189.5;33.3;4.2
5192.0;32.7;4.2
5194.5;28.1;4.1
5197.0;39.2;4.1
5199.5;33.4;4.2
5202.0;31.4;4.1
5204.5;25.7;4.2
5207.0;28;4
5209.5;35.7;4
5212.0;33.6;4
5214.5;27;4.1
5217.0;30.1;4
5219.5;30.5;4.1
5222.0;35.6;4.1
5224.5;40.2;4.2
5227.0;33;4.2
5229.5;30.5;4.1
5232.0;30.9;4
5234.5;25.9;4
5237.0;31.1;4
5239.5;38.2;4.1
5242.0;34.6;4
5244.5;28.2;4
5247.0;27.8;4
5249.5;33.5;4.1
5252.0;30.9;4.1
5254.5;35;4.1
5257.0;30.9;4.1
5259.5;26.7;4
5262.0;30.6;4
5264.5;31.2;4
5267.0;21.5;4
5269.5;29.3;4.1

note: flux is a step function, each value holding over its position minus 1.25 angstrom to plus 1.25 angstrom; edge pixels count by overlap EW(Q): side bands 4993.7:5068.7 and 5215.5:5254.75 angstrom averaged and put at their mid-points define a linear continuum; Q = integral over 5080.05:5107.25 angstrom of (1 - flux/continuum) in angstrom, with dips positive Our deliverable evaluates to 1.2 angstrom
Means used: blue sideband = 31.7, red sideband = 32.1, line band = 30.5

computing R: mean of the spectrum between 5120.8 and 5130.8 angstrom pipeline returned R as 33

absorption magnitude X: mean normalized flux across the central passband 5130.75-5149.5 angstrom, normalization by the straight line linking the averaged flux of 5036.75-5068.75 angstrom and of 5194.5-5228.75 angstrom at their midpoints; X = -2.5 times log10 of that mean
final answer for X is -0.05 mag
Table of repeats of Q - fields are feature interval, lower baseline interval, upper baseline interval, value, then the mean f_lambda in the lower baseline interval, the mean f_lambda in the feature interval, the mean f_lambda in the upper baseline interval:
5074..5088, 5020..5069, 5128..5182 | 1.00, 32.6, 30.3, 32.6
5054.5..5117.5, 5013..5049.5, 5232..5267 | 2.00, 32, 30.7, 30.8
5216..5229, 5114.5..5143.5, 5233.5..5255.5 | -0.68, 33.7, 33.8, 31.7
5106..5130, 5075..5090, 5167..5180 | -2.01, 30.1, 32.9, 30.7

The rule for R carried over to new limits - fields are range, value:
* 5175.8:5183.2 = 32.5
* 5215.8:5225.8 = 34.1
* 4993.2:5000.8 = 32.8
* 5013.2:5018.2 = 29.3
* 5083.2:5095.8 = 31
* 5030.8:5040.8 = 33.6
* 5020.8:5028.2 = 34.4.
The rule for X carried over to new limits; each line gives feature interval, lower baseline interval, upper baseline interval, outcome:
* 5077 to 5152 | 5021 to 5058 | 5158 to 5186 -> -0.012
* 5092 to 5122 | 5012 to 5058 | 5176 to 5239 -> 0.008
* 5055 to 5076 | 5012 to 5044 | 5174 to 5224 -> 0.014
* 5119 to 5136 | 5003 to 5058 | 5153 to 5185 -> -0.120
